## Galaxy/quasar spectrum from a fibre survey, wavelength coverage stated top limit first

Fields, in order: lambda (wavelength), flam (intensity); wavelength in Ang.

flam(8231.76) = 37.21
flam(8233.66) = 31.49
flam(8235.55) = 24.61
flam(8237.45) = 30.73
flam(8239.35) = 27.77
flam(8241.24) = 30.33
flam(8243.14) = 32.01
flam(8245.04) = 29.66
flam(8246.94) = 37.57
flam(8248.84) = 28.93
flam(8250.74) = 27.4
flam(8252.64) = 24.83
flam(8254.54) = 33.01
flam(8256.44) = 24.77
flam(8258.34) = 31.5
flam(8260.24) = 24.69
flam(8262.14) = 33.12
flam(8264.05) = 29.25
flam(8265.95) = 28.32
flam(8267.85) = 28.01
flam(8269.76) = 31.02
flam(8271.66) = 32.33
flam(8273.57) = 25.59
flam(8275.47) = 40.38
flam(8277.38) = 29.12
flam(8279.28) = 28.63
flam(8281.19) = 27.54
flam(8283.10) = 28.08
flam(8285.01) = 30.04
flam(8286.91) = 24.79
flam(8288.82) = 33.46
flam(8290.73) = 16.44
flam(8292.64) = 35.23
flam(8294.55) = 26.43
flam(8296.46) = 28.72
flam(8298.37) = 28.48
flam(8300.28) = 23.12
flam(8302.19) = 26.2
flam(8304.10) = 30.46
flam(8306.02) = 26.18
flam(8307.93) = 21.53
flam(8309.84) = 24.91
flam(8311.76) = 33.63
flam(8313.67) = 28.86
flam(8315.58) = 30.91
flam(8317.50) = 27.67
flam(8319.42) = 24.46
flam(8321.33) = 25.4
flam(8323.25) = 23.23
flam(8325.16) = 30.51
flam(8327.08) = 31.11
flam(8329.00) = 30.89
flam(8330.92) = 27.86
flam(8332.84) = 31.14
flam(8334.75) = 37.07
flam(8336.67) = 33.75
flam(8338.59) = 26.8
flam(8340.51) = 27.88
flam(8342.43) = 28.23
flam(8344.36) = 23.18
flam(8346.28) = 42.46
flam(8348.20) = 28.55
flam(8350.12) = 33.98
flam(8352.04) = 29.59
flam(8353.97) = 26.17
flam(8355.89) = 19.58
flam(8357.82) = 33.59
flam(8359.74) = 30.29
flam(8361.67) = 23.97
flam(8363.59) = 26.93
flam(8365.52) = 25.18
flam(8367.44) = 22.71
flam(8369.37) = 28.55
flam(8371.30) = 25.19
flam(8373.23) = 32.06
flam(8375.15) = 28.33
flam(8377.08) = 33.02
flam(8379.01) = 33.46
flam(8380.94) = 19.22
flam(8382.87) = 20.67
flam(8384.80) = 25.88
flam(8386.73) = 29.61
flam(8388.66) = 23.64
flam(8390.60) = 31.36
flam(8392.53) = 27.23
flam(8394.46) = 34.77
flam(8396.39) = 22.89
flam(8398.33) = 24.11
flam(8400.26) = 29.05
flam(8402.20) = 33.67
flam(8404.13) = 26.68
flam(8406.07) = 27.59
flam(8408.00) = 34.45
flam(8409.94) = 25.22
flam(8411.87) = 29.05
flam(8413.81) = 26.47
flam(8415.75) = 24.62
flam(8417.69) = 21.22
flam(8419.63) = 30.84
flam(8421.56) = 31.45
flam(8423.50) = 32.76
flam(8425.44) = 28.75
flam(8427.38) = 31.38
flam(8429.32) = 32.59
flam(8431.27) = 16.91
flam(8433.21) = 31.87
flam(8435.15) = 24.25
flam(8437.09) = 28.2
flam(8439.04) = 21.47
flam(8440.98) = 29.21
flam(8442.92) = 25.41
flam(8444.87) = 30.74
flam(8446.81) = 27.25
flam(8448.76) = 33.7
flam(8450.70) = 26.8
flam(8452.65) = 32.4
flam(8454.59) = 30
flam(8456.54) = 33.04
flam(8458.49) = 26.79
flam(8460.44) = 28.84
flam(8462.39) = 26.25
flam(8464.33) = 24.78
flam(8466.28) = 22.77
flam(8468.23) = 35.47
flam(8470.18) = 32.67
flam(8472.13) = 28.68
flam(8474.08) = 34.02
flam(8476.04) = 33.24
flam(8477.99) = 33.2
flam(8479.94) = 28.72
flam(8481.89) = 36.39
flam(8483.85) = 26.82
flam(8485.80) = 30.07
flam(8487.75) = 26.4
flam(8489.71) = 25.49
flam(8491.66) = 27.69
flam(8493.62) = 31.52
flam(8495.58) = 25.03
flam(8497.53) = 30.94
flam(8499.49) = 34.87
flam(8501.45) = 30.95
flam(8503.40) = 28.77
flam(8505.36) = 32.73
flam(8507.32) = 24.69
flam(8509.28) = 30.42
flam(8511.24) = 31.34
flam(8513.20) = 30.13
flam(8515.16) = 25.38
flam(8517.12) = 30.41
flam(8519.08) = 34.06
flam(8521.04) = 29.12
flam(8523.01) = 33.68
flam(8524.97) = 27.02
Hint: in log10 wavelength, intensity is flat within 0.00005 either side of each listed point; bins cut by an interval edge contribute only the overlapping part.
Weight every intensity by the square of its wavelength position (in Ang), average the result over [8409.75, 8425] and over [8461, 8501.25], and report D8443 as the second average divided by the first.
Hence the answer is 1.08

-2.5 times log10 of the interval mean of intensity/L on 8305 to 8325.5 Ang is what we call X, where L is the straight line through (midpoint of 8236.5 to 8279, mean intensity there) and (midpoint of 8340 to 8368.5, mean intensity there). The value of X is 0.08 mag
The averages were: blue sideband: 30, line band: 26.9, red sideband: 28.2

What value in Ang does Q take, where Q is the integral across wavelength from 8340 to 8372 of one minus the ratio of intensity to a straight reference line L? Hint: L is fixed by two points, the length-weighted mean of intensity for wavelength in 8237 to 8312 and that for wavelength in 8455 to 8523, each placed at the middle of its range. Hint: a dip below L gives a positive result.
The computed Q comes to 1.3 Ang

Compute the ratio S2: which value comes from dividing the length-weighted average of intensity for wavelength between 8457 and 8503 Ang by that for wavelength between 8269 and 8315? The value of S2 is 1.04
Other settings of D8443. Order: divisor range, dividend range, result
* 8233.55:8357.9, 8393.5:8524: 1.05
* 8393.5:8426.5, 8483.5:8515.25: 1.05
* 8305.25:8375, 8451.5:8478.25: 1.09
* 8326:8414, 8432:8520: 1.06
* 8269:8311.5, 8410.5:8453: 1.03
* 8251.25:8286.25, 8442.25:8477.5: 1.06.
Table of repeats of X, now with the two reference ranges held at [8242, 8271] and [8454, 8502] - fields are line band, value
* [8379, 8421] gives 0.09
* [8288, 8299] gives 0.06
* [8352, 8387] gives 0.11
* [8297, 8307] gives 0.10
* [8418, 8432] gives 0.02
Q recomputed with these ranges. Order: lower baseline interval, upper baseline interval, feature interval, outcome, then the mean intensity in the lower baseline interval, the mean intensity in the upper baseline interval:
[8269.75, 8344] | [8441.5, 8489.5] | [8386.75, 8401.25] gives 0.73 Ang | 28.6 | 29.7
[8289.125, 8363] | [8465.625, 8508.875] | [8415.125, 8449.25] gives 1.91 Ang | 28.4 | 30.1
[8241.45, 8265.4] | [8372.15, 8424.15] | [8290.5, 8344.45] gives 1.52 Ang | 29.7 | 28.1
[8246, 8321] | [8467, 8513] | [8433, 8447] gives 1.35 Ang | 28.6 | 30.4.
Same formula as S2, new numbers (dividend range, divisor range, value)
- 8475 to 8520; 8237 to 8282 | 1.00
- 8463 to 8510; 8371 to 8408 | 1.06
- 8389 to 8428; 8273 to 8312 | 1.02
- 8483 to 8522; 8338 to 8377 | 1.04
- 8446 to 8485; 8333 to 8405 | 1.06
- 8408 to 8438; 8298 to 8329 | 1.02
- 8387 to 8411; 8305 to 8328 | 1.04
